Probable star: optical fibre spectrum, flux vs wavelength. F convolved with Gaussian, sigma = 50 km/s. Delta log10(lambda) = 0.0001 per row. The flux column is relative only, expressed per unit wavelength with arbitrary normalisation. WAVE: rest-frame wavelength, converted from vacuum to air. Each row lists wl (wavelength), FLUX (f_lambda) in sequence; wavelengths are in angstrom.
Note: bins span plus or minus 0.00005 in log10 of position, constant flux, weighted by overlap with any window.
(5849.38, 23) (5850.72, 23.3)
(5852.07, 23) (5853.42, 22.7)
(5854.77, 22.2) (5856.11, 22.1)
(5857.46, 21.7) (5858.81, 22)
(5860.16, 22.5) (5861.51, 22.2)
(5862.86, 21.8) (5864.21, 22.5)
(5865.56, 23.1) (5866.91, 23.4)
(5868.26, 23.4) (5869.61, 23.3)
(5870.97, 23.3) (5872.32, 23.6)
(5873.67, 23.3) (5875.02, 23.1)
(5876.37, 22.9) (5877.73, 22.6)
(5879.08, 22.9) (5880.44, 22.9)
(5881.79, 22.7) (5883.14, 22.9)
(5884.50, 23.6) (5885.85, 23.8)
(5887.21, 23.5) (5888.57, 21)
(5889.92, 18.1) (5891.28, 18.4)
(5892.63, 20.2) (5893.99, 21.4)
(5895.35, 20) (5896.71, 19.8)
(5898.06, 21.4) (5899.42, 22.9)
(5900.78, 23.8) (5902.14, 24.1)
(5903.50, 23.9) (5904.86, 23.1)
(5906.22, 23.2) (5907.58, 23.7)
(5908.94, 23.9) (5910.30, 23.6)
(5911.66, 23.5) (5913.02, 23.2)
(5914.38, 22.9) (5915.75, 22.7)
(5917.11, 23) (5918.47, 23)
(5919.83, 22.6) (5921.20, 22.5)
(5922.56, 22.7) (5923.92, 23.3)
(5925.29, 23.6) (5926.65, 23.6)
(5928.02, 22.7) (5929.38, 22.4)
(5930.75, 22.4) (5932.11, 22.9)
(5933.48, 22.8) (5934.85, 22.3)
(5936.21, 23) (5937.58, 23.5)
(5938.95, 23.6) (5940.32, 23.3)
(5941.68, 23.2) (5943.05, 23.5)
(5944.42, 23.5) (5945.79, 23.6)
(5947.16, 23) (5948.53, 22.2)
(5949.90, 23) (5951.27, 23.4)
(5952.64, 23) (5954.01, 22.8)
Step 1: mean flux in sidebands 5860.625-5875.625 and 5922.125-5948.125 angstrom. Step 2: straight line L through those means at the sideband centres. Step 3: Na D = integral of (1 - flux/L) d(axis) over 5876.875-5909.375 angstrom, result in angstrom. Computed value 1.1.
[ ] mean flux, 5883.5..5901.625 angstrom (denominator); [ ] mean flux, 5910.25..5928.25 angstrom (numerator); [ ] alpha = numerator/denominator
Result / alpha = 1.08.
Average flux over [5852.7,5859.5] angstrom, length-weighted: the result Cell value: 22.1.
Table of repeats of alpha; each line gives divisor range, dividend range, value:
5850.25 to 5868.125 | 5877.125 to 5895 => 0.97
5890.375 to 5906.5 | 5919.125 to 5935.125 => 1.05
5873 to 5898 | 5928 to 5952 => 1.05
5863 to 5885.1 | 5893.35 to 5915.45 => 0.99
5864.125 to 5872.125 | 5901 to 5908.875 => 1.02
